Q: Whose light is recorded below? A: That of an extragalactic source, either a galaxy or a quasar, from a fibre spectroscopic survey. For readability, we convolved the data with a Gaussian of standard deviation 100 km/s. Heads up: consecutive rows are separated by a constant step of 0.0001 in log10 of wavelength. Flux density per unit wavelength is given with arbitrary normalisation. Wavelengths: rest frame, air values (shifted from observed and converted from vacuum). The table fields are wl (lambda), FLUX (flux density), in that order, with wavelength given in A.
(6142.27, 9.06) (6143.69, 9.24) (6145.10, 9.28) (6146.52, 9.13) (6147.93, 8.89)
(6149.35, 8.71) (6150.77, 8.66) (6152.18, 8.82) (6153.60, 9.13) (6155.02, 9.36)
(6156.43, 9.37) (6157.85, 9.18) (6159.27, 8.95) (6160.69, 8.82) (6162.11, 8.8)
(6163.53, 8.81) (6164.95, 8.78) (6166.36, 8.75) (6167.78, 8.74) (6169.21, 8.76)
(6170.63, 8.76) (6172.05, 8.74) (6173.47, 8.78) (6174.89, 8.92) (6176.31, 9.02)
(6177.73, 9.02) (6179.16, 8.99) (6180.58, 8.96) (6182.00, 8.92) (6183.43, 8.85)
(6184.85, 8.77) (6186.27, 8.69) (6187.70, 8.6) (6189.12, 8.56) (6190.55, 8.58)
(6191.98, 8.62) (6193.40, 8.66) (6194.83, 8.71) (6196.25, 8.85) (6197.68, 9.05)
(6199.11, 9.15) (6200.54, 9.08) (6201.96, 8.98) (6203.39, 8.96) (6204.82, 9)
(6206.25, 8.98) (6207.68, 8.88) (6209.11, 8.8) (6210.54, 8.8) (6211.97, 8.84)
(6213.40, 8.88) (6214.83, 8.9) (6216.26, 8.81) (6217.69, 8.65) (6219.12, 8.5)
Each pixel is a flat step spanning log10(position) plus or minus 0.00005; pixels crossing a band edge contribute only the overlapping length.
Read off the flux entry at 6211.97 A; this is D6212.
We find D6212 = 8.84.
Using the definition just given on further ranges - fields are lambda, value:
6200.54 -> 9.08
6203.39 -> 8.96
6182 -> 8.92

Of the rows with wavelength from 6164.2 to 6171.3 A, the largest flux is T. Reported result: 8.78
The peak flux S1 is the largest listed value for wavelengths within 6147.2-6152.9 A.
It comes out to 8.89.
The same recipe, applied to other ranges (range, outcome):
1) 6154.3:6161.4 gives 9.37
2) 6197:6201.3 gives 9.15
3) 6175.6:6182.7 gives 9.02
